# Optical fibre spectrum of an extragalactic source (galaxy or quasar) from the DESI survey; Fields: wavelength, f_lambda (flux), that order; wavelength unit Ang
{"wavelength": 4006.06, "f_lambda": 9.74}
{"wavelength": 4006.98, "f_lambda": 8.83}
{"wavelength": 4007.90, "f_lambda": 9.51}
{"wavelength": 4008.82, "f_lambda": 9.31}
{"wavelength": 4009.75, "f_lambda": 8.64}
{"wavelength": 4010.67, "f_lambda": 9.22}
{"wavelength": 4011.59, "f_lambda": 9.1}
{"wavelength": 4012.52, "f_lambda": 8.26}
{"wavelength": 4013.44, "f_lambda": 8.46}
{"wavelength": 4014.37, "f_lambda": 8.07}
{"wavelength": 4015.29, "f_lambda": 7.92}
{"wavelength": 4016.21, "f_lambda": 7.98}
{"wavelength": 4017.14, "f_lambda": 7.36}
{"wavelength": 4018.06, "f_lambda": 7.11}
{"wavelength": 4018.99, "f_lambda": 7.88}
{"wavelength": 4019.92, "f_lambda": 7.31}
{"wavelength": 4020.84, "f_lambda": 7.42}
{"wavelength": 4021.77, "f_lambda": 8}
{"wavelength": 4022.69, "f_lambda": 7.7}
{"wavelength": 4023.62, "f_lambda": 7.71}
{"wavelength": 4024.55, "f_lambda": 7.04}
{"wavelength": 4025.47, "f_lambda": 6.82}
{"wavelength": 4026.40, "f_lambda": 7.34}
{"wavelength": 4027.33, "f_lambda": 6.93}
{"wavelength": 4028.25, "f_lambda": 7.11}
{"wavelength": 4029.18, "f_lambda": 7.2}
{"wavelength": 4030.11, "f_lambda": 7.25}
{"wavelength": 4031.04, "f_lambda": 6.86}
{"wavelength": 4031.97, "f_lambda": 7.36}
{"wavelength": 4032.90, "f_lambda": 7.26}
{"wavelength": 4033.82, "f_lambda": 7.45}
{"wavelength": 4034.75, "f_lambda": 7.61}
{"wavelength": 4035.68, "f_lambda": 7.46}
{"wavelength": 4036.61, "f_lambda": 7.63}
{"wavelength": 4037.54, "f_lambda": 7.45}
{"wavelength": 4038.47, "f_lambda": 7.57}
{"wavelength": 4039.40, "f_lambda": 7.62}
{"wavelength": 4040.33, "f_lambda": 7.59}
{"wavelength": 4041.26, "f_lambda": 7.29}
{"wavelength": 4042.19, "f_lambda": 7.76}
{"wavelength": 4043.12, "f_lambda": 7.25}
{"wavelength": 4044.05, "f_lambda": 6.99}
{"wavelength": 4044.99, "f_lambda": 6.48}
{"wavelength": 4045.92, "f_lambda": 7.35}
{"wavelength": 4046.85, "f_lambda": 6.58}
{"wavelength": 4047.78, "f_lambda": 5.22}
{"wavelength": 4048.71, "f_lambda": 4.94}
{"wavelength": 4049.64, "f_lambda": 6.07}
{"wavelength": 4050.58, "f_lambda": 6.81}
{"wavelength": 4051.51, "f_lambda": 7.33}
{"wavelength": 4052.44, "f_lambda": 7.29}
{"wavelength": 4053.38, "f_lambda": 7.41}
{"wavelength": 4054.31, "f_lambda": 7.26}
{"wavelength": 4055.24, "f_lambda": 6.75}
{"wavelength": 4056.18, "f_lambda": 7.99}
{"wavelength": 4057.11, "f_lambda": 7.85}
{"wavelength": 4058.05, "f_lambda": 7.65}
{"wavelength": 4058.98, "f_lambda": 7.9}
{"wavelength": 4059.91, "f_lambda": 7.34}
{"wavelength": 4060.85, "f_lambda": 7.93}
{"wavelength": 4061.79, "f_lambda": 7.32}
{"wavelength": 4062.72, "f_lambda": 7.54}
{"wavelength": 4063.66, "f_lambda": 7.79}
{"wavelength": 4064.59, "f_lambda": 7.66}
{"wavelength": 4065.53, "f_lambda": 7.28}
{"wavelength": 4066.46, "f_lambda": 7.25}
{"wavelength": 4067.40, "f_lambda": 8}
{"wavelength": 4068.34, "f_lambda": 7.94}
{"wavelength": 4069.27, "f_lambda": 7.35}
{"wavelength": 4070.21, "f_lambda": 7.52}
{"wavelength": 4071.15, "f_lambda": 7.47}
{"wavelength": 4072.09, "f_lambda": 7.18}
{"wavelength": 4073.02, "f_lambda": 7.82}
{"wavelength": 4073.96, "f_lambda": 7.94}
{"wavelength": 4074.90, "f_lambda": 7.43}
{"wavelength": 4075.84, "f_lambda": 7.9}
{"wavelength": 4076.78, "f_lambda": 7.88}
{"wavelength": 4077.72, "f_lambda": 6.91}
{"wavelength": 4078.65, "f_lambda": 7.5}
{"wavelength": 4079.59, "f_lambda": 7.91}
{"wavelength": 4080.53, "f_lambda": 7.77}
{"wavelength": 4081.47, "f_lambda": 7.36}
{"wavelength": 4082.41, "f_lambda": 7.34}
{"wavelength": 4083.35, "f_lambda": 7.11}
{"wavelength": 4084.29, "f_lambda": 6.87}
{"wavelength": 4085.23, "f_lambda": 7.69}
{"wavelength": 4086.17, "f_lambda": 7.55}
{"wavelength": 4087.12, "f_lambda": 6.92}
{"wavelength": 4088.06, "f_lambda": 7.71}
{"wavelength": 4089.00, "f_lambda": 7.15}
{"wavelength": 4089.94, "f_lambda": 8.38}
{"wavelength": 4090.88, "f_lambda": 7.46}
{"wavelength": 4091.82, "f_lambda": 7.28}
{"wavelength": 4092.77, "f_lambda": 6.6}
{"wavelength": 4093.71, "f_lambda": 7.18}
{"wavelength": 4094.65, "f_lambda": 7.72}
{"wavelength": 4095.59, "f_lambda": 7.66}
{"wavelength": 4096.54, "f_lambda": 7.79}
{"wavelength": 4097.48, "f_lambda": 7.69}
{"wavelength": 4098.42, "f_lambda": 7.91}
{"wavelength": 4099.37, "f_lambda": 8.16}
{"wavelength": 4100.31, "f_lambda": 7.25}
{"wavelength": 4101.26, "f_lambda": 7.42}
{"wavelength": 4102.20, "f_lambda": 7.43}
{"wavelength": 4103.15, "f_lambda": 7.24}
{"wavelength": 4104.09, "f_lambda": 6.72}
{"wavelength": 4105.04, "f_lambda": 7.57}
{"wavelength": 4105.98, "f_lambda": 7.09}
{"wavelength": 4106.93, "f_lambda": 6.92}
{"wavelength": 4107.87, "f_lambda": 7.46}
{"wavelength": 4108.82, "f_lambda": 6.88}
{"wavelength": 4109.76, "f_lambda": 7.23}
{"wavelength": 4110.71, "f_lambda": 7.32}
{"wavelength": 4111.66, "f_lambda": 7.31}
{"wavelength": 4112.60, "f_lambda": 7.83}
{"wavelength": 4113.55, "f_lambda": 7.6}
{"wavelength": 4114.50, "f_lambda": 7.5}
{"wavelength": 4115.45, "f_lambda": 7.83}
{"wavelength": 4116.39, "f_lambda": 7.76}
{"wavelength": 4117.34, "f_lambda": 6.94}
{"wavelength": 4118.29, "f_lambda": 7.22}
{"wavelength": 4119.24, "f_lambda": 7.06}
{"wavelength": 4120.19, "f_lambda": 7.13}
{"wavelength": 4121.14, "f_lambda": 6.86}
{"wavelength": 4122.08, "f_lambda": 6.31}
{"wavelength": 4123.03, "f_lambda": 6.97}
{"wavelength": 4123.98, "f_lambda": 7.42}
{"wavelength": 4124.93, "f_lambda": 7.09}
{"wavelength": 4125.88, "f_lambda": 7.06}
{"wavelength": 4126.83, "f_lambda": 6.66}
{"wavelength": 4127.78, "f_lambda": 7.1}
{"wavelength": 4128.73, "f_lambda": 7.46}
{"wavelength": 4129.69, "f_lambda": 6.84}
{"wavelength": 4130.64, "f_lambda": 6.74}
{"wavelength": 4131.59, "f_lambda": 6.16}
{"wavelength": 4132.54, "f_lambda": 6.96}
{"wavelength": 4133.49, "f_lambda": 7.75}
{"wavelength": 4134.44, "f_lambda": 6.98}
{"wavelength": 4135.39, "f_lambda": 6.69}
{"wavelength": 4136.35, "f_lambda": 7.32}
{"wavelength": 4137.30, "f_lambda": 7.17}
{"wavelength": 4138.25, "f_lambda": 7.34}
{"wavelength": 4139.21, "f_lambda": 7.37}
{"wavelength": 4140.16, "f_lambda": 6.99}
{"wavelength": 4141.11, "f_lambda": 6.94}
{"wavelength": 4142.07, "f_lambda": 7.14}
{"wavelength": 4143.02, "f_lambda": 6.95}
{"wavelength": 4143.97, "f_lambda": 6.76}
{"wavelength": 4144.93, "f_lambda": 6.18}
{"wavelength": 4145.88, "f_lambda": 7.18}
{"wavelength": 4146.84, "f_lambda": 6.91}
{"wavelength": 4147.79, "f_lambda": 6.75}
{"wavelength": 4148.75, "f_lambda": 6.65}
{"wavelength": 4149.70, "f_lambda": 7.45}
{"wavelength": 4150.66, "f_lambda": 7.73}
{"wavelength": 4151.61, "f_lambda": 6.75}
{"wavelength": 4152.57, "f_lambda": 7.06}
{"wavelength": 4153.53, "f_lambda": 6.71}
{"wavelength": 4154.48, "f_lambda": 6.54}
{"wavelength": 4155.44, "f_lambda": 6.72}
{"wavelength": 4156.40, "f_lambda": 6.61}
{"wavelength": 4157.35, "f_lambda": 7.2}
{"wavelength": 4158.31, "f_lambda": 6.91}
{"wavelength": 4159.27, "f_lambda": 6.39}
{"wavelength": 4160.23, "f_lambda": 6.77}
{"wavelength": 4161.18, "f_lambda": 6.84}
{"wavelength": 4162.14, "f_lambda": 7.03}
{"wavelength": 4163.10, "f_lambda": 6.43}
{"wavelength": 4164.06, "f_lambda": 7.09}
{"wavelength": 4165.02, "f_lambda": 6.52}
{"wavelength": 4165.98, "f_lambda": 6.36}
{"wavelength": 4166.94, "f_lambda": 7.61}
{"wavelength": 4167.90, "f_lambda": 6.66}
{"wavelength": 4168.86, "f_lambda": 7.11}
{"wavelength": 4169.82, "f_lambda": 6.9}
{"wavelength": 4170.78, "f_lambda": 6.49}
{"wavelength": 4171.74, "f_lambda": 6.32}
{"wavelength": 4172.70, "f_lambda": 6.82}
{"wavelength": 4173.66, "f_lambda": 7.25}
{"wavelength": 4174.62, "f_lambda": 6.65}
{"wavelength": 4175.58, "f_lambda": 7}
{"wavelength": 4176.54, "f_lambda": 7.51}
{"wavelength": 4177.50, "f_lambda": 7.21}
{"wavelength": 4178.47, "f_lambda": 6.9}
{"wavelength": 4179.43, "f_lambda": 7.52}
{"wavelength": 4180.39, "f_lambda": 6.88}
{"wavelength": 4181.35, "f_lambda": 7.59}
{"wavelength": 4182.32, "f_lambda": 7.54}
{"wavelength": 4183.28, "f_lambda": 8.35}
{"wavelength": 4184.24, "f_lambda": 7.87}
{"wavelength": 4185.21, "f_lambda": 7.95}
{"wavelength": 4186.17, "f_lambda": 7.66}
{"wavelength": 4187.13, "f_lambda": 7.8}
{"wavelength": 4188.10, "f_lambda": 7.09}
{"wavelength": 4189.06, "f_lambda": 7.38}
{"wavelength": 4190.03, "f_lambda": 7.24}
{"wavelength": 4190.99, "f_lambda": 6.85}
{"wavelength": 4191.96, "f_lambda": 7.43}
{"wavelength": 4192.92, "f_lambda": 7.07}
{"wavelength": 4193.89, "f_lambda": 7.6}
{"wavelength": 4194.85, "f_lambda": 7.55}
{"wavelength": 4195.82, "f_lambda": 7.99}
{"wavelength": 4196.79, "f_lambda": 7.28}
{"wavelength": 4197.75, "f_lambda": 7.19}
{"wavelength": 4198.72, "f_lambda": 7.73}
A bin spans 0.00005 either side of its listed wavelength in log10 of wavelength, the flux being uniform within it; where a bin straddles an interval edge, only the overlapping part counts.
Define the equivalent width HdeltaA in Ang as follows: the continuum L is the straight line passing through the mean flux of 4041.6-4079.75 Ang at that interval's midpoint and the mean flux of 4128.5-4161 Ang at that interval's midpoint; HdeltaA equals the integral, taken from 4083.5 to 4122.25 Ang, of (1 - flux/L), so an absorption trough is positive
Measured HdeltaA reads -1.3 Ang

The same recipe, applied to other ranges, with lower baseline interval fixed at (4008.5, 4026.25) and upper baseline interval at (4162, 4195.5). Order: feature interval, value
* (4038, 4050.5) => 1.6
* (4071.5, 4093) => 0.5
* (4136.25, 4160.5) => 1.3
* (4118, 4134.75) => 1.0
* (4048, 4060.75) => 1.1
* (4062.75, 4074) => 0.2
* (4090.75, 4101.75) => 0.1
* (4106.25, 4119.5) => 0.3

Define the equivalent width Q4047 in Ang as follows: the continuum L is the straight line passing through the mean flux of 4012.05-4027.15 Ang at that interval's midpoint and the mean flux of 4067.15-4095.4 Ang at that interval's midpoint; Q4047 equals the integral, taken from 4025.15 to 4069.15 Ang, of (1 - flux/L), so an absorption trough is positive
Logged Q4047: 1.8 Ang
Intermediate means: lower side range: 7.63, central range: 7.25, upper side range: 7.49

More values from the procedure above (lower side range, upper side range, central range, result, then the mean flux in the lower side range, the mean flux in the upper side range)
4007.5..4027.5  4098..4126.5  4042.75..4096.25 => 1.8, 7.97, 7.28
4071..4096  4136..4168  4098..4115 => -0.2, 7.47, 6.91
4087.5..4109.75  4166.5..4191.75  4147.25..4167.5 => 1.2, 7.42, 7.24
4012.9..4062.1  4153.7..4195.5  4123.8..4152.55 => 0.6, 7.31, 7.1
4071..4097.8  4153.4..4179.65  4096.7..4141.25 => 0.1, 7.49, 6.86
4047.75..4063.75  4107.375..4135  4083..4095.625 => -0.4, 7.17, 7.15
